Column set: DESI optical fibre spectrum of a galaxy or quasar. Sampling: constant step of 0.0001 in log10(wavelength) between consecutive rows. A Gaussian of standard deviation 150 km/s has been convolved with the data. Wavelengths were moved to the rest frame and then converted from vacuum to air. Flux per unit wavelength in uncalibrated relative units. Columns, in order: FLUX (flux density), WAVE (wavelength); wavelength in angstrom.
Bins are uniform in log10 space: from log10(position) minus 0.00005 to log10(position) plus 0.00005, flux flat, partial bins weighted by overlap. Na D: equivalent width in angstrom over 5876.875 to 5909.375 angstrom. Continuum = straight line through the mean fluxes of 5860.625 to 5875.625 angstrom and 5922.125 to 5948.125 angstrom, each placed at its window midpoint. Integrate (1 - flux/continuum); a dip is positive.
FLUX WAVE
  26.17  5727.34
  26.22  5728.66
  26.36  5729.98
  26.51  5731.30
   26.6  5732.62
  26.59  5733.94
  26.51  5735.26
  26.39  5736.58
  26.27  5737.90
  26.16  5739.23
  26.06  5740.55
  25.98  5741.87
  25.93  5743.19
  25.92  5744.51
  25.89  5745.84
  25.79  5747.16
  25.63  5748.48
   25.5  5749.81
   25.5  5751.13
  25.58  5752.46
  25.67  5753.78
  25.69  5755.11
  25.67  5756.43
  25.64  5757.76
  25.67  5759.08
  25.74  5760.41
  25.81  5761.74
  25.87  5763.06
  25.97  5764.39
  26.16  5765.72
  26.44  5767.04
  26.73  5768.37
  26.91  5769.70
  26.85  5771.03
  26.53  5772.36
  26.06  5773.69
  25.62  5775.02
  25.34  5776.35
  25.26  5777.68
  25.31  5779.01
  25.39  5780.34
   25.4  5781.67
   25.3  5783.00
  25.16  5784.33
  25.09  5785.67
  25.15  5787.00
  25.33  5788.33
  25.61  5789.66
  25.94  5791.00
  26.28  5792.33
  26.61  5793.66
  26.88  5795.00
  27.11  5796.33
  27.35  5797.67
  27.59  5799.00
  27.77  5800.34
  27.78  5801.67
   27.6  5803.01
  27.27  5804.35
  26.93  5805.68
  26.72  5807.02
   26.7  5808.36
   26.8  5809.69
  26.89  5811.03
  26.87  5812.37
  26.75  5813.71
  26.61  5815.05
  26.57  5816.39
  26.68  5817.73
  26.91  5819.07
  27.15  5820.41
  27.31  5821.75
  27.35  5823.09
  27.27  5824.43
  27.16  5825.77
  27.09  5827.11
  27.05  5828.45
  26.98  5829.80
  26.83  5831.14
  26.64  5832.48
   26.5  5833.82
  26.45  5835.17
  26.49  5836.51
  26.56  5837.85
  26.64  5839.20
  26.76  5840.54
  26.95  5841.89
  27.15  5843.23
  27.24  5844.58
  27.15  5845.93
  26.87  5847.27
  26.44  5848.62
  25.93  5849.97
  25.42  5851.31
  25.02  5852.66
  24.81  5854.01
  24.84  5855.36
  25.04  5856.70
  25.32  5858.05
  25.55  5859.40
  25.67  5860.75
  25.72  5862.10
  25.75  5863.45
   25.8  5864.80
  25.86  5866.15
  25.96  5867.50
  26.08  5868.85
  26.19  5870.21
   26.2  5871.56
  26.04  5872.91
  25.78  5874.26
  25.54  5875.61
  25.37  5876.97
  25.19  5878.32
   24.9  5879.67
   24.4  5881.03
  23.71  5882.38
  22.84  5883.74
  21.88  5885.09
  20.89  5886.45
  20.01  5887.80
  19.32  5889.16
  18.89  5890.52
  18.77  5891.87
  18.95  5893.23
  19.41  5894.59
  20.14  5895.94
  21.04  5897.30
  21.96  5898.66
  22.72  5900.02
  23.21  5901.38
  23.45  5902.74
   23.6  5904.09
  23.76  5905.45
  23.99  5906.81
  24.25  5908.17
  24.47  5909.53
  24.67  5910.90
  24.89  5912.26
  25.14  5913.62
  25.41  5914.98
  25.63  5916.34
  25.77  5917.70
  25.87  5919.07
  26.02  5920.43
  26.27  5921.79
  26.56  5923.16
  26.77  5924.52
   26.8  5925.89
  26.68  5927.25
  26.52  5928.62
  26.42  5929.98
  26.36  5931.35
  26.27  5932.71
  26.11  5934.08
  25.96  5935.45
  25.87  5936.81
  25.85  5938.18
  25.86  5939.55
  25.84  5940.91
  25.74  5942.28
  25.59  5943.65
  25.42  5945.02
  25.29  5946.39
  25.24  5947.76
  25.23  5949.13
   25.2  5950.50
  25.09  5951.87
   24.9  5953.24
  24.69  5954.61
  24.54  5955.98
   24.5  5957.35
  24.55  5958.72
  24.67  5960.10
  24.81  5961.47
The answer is 4.75 angstrom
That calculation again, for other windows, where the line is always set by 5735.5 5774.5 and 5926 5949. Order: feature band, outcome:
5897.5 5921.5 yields 1.47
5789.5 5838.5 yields -1.74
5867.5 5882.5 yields 0.28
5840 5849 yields -0.34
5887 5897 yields 2.51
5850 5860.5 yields 0.31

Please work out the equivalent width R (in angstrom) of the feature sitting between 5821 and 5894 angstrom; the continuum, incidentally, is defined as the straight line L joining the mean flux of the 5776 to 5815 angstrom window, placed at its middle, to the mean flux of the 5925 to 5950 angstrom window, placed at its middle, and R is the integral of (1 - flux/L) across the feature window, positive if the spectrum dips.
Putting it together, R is 2.7 angstrom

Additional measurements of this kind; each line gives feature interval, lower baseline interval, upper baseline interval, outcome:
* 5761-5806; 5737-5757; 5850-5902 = -1.8 angstrom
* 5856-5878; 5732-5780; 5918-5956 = 0.1 angstrom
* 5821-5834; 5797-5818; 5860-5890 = -0.4 angstrom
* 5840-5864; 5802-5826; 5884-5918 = -0.9 angstrom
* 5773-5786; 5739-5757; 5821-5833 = 0.4 angstrom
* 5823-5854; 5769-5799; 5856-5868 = -1.1 angstrom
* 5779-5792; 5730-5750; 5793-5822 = 0.7 angstrom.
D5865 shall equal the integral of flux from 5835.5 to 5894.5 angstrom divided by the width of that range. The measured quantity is 24.7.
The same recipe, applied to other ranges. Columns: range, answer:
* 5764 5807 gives 26.3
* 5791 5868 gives 26.6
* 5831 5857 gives 26.3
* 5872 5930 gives 23.8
